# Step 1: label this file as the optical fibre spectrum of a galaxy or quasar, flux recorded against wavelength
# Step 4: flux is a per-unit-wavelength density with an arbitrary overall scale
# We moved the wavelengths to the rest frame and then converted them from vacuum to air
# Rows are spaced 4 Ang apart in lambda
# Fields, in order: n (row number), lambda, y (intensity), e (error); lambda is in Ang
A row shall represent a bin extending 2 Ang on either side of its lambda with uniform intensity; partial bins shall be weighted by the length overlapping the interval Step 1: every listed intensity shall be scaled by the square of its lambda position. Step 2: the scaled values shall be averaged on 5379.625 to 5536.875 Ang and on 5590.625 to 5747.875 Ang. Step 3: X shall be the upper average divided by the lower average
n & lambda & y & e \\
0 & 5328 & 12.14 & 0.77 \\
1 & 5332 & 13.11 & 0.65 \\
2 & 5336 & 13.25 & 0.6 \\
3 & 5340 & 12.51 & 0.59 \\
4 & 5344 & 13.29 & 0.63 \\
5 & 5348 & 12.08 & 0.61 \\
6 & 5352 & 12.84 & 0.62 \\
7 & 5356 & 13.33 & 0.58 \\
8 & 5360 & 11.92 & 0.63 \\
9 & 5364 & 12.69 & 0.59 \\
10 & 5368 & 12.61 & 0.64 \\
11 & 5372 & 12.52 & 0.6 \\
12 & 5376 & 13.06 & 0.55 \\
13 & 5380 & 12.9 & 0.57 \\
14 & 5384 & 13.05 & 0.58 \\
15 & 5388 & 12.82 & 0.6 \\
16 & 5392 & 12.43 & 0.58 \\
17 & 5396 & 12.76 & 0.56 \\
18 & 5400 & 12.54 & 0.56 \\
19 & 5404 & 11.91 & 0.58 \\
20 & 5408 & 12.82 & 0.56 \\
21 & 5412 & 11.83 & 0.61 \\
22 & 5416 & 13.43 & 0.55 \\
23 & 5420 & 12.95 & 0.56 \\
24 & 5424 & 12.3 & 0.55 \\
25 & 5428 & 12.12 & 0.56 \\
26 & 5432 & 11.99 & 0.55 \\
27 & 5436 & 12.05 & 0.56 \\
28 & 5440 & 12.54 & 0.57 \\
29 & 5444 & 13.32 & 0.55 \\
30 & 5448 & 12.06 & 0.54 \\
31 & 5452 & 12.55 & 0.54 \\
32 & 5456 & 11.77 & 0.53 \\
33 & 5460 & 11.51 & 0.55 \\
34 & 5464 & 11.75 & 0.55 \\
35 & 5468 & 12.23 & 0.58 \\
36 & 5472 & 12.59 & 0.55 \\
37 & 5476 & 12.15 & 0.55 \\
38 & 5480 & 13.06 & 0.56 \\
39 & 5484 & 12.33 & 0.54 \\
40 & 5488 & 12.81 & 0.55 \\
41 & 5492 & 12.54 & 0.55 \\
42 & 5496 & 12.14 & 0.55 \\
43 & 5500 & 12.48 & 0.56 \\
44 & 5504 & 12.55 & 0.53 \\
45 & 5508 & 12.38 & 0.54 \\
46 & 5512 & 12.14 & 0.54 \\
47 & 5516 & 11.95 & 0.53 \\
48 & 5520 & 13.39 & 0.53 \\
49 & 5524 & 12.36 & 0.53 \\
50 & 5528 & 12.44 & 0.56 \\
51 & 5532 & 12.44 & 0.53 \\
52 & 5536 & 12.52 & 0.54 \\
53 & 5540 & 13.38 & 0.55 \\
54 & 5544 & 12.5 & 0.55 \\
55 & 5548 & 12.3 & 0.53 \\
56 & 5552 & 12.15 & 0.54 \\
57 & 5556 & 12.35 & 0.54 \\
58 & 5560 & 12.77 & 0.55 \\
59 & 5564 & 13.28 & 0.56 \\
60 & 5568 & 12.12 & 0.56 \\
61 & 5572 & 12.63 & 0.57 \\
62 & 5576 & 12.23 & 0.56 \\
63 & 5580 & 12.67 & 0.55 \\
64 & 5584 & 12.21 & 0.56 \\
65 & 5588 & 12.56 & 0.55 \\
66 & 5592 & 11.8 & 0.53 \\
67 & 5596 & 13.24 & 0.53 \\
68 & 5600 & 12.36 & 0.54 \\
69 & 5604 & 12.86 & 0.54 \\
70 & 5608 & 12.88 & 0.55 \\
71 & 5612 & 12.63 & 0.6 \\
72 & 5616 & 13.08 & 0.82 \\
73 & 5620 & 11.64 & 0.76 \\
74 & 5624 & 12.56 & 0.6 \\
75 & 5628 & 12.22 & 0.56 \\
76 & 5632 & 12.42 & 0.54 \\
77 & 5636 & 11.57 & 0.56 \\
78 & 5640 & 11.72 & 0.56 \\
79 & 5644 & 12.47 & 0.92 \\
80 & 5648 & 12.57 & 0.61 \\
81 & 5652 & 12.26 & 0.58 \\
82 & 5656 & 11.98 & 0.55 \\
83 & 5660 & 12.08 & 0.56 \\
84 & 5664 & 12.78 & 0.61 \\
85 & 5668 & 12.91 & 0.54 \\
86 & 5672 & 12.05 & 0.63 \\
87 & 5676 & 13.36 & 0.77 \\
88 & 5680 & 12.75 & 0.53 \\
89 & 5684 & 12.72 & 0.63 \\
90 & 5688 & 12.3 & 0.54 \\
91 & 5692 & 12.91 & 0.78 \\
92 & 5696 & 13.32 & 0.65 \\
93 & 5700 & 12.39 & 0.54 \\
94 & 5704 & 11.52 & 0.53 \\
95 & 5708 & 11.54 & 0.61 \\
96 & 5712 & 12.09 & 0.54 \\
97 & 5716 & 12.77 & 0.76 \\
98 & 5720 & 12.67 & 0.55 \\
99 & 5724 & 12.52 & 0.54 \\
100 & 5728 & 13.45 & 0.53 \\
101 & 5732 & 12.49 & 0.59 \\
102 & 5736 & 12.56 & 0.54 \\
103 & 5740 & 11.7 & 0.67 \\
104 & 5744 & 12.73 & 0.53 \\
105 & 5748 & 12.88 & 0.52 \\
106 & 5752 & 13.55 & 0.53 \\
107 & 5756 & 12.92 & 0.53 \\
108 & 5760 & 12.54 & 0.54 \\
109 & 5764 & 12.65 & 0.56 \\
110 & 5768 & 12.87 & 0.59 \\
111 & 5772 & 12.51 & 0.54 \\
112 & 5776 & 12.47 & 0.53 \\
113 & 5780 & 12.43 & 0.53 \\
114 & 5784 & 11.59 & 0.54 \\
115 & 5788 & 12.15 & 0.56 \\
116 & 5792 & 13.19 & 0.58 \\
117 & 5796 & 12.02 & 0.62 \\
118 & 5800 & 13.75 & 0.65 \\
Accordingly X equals 1.08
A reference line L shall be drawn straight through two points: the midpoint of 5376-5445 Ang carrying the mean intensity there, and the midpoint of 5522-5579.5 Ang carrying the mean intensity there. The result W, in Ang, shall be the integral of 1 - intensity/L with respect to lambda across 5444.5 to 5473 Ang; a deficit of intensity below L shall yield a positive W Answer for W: 1.0 Ang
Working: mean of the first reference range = 12.6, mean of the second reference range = 12.5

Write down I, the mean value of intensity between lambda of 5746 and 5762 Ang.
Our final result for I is 13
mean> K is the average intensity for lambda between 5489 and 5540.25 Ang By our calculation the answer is 12.5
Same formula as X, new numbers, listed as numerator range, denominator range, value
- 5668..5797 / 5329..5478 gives 1.13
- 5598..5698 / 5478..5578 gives 1.04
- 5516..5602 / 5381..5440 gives 1.06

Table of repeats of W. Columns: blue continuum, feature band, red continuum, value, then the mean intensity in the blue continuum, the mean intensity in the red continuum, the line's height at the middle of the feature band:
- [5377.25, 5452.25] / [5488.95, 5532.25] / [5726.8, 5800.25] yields 0.4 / 12.6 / 12.6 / 12.6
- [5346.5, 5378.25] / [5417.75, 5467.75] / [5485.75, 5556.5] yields 1.3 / 12.6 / 12.5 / 12.6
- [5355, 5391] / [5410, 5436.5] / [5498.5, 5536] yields 0.5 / 12.7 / 12.5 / 12.6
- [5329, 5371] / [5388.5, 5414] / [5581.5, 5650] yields 0.5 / 12.7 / 12.4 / 12.7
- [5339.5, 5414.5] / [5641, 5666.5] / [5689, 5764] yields 0.5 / 12.6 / 12.6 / 12.6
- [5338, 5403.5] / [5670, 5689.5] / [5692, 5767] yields -0.1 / 12.7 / 12.6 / 12.6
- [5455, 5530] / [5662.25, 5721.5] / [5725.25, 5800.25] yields 0.1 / 12.4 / 12.6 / 12.6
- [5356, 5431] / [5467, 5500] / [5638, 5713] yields 0.1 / 12.6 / 12.4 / 12.5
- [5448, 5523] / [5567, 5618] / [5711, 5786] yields -0.5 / 12.3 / 12.6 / 12.5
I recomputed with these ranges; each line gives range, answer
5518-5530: 12.7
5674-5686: 12.9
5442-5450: 12.7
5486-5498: 12.5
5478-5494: 12.7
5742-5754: 13.1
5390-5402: 12.6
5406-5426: 12.7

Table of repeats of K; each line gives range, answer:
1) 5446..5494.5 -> 12.3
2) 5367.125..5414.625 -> 12.6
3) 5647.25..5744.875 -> 12.5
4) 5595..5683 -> 12.5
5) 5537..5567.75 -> 12.6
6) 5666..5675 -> 12.6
